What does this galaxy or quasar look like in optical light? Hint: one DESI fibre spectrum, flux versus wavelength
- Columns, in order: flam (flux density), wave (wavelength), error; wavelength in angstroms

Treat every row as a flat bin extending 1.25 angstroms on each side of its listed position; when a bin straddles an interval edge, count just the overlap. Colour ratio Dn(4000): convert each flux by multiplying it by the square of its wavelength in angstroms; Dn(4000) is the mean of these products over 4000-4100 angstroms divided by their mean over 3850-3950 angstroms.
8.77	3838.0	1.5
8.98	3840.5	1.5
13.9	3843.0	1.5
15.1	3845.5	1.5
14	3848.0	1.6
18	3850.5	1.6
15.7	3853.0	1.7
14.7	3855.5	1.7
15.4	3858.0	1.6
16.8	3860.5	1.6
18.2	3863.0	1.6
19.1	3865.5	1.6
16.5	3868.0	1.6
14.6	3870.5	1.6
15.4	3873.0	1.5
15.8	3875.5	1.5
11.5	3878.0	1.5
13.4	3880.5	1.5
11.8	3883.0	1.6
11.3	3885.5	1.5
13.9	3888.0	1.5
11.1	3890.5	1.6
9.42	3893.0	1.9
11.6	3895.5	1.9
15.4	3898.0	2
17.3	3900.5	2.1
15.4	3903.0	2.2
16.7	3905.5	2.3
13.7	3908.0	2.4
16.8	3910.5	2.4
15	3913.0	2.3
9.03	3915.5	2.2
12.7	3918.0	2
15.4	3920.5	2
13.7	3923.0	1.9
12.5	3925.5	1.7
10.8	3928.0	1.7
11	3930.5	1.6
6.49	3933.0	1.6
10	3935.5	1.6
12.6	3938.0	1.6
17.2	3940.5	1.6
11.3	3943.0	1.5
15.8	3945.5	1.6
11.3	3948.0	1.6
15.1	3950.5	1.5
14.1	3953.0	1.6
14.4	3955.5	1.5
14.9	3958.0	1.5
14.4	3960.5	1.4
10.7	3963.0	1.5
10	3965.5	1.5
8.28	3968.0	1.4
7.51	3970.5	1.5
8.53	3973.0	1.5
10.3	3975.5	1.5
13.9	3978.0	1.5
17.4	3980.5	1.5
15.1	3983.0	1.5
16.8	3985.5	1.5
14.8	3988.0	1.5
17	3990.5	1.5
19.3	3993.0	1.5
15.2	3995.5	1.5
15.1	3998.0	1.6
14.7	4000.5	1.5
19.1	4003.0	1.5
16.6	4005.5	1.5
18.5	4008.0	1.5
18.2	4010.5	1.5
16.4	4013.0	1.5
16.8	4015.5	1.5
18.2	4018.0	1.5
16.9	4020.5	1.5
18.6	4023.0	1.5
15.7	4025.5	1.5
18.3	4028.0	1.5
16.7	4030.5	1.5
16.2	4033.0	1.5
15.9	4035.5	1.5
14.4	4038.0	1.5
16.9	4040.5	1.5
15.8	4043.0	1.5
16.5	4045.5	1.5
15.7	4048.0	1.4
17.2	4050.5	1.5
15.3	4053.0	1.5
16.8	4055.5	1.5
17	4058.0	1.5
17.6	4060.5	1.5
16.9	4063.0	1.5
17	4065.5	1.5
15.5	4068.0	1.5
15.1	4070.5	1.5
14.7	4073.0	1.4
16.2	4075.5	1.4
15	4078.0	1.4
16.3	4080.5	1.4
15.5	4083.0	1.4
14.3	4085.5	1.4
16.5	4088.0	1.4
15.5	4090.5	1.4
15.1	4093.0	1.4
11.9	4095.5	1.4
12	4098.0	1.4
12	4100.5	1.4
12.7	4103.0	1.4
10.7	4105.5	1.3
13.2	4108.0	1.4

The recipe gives 1.3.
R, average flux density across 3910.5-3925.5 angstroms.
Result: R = 13.4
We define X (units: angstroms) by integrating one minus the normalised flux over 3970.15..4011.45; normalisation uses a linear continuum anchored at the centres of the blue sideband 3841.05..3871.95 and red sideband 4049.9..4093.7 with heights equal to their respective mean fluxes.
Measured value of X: 1.5 angstroms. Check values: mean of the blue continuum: 15.8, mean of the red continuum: 16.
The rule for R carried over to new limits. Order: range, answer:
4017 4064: 16.7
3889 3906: 13.7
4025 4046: 16.3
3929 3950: 12.1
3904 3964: 13.2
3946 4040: 15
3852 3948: 13.8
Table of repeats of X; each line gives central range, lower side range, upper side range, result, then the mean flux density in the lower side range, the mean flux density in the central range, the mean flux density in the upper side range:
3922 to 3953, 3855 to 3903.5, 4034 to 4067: 5.57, 14.4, 12.4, 16.4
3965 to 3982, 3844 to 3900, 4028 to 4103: 4.66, 14.5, 10.9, 15.6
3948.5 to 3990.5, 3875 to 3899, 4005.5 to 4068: 5.20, 12.4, 13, 16.8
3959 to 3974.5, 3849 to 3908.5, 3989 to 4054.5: 5.79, 14.7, 9.99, 16.7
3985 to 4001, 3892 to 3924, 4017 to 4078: -0.69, 14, 16.2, 16.4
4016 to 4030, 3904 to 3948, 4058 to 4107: -3.33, 12.9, 17.5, 14.8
